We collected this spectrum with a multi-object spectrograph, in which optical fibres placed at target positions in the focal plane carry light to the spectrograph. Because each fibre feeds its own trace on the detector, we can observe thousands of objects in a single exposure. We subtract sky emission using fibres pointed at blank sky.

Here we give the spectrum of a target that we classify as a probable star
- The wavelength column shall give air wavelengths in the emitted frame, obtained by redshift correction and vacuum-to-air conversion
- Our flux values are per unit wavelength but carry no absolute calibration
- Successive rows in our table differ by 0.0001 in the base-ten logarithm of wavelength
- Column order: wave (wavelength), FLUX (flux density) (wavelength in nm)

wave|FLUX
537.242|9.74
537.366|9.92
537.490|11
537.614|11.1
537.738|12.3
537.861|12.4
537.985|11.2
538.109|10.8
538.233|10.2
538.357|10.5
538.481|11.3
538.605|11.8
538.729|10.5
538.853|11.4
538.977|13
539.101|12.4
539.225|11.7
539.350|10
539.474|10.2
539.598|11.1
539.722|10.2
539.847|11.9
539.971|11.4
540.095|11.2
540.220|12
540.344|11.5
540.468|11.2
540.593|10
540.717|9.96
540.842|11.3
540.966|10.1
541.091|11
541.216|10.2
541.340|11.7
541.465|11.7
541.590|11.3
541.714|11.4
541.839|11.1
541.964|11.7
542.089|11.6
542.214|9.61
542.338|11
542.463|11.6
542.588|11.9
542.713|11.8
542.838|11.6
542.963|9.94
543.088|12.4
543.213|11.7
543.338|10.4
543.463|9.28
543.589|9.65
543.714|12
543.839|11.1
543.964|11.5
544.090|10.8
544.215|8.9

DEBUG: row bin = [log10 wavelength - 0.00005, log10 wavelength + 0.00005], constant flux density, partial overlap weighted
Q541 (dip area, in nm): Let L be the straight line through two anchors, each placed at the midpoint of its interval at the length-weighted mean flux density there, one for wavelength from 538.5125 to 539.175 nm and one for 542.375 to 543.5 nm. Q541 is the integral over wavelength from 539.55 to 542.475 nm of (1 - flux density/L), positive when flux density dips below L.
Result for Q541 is 0.11 nm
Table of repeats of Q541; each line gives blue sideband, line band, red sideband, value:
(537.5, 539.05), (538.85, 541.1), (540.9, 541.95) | 0.02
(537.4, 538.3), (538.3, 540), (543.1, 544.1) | -0.01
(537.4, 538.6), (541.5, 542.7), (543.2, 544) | -0.05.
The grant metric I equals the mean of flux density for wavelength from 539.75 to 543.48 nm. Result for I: 11.1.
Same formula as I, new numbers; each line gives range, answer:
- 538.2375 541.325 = 11.1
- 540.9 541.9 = 11.1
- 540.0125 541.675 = 11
